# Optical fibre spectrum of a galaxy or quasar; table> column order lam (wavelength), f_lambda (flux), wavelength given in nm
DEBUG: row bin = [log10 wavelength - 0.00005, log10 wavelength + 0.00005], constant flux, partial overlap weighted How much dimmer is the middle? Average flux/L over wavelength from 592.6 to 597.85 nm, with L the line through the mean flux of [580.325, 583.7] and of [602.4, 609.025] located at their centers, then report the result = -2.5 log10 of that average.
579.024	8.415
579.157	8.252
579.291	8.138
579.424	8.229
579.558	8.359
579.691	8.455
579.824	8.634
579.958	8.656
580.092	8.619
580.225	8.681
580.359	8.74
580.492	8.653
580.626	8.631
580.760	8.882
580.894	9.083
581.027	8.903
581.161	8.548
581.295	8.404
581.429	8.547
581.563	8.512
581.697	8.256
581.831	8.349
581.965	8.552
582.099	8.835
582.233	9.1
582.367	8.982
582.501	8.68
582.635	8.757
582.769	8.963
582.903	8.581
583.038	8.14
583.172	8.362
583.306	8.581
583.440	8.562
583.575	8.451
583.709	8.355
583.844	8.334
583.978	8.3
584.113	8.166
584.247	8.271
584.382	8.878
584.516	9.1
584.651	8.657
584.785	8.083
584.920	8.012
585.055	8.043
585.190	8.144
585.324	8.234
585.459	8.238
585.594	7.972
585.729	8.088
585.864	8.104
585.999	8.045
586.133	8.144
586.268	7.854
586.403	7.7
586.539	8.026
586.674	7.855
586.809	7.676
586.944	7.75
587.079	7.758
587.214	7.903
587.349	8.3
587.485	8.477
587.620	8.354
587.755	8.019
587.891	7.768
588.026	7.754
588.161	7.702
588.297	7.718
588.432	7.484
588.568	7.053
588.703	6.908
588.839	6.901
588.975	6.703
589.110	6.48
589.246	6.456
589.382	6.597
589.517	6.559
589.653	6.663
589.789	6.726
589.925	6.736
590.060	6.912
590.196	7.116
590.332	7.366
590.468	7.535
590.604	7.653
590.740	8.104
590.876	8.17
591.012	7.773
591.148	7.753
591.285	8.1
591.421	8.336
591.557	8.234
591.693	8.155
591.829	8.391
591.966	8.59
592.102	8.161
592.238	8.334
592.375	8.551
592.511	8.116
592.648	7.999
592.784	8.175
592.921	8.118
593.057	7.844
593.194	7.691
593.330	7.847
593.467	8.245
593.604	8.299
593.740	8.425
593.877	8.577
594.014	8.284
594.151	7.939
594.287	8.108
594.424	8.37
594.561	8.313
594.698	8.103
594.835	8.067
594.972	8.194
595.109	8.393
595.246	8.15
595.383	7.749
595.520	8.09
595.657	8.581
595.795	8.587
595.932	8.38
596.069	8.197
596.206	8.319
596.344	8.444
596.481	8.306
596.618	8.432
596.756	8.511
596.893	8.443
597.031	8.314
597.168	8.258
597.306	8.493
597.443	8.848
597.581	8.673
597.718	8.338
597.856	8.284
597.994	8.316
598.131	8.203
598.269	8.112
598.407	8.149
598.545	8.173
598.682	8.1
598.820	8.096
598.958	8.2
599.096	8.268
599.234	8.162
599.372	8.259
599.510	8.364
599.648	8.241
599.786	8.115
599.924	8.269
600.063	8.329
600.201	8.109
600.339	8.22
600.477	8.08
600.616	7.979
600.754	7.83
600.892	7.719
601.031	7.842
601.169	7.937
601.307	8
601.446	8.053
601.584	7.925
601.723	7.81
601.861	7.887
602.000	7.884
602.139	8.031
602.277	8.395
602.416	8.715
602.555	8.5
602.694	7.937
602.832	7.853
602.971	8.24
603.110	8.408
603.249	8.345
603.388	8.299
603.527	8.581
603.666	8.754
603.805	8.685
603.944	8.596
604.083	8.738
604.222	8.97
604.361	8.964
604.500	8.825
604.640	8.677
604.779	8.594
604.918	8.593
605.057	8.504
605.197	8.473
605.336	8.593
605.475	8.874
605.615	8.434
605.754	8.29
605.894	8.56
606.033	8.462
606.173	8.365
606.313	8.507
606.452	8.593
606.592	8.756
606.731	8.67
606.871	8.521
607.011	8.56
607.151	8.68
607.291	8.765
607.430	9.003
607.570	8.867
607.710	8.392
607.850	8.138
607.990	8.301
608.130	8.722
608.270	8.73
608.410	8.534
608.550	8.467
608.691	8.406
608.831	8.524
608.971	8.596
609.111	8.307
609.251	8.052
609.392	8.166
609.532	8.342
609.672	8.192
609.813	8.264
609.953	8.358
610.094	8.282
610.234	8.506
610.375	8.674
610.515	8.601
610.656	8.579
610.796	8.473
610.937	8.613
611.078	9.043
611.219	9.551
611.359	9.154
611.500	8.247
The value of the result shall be 0.04 mag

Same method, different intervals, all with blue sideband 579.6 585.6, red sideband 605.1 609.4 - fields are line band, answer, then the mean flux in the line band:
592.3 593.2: 0.058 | 8.09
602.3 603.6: 0.027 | 8.32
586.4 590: 0.155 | 7.4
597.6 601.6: 0.051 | 8.14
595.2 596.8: 0.029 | 8.31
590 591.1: 0.128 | 7.59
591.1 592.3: 0.039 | 8.24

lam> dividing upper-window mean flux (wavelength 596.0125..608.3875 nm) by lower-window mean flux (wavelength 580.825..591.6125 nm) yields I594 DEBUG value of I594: 1.05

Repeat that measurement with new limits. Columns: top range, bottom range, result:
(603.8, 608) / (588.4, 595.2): 1.11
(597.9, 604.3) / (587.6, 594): 1.07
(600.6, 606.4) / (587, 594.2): 1.08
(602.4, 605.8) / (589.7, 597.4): 1.06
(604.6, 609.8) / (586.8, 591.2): 1.15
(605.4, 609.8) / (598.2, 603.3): 1.05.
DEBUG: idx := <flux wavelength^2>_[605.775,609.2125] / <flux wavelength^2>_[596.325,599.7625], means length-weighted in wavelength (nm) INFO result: 1.1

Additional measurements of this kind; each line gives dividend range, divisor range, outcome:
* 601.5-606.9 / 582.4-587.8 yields 1.09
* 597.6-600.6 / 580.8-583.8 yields 1.01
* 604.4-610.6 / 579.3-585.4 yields 1.09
